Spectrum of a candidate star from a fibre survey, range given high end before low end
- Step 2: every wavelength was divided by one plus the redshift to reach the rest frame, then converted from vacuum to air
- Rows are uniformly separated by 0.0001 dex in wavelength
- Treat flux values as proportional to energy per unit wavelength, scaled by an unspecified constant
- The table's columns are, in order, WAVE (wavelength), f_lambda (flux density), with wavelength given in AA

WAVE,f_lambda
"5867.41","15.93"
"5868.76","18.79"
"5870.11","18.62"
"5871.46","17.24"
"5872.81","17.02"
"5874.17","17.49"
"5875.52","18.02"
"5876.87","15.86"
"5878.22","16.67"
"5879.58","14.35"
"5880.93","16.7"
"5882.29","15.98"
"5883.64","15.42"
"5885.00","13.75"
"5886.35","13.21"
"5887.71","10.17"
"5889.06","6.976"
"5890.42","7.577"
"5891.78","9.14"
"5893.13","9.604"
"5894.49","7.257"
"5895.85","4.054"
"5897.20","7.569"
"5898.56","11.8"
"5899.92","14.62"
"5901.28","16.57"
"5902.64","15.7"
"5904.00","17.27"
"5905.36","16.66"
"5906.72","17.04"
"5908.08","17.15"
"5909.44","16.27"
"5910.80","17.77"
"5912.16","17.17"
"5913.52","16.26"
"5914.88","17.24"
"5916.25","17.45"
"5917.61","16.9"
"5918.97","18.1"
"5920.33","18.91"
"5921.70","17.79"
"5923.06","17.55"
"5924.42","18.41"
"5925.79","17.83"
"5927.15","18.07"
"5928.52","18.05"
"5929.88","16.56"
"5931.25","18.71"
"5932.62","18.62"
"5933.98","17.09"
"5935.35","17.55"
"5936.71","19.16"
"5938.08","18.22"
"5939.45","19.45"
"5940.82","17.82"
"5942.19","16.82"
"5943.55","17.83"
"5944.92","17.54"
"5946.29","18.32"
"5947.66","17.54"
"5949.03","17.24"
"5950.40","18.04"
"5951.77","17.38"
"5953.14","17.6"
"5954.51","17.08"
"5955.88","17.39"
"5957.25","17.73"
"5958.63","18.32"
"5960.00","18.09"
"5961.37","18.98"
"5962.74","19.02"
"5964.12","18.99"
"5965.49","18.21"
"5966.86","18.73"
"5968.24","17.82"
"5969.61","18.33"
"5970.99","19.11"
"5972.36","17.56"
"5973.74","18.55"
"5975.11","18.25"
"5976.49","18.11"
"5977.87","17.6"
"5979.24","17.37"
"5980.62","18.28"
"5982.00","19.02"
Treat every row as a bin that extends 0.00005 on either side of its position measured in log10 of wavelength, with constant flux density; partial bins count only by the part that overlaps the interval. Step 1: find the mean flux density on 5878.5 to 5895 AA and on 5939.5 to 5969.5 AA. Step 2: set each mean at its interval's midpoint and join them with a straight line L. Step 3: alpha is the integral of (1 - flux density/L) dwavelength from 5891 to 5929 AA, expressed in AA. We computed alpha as -3.19 AA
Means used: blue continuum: 11.8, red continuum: 18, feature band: 15.3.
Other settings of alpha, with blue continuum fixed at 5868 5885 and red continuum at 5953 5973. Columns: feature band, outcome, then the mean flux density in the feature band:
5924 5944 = -0.3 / 18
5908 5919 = 0.2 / 17.1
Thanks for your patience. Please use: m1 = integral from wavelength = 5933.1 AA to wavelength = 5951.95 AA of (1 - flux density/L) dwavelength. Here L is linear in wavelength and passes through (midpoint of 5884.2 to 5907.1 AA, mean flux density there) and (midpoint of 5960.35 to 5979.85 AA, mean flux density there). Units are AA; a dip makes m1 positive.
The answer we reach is -2.43 AA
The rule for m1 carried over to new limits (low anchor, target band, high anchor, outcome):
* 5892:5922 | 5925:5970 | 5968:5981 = -3.28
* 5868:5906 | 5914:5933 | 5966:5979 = -2.69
